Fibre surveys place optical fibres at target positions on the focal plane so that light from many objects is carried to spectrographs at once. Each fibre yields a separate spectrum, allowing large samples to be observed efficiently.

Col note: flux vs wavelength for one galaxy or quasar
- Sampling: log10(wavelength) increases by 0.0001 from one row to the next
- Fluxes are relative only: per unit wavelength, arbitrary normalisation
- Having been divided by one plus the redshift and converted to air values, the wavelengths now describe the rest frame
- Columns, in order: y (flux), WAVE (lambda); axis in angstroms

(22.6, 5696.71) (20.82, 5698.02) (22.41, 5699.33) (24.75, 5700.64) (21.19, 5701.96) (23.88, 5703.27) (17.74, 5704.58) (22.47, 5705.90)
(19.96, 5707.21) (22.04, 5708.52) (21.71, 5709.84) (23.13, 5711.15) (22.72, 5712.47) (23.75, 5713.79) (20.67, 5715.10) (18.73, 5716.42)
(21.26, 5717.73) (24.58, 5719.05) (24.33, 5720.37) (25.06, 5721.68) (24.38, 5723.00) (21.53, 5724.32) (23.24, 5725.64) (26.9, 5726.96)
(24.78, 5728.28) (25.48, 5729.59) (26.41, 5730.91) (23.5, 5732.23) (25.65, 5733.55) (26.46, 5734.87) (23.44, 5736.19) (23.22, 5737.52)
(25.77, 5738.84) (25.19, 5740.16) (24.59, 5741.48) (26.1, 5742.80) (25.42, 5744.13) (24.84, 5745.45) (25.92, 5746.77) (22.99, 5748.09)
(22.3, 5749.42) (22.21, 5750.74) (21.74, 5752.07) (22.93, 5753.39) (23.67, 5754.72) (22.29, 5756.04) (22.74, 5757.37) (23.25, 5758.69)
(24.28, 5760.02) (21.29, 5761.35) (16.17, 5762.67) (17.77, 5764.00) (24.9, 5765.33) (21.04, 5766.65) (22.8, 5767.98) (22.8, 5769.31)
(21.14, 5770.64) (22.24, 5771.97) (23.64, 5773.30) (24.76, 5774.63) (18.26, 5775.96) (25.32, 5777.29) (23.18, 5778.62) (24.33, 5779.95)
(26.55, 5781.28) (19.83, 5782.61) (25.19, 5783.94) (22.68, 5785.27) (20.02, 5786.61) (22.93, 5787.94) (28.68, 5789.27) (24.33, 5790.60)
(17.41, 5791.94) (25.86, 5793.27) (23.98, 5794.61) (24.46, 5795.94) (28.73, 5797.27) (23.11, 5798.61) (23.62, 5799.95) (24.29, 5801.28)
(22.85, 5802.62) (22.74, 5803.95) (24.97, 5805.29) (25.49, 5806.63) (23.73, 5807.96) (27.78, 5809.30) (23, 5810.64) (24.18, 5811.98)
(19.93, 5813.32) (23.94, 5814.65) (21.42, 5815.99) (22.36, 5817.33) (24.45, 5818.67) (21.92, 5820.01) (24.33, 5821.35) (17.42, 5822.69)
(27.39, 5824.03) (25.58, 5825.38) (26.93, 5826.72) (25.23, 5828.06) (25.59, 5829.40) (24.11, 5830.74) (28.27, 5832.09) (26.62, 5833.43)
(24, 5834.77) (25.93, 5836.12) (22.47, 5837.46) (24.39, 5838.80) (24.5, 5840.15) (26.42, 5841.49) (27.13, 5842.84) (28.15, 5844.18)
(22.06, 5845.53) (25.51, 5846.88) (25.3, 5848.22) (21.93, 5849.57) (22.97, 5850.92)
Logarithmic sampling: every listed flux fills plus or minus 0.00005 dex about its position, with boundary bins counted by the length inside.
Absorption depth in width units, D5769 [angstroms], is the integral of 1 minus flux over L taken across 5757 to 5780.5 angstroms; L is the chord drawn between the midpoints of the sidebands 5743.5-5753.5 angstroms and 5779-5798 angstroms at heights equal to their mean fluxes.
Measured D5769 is 1.5 angstroms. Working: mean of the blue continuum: 23.6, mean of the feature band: 22.2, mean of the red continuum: 23.9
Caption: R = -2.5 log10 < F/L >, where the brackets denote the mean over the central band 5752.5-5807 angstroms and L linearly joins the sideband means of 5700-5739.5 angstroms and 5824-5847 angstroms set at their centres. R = 0.06 mag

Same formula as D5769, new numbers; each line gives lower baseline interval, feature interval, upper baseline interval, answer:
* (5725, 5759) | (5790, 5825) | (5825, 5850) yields 1.9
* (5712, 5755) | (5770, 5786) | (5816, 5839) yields 0.7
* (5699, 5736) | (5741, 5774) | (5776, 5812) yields 1.2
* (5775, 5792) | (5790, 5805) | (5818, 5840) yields -0.1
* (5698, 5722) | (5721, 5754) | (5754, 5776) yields -3.4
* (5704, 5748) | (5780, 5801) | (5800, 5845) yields 0.3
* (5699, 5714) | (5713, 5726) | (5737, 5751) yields 0.1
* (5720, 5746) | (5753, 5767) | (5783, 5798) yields 1.5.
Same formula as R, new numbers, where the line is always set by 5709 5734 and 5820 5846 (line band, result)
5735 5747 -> -0.05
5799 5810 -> 0.01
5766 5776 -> 0.09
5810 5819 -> 0.10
